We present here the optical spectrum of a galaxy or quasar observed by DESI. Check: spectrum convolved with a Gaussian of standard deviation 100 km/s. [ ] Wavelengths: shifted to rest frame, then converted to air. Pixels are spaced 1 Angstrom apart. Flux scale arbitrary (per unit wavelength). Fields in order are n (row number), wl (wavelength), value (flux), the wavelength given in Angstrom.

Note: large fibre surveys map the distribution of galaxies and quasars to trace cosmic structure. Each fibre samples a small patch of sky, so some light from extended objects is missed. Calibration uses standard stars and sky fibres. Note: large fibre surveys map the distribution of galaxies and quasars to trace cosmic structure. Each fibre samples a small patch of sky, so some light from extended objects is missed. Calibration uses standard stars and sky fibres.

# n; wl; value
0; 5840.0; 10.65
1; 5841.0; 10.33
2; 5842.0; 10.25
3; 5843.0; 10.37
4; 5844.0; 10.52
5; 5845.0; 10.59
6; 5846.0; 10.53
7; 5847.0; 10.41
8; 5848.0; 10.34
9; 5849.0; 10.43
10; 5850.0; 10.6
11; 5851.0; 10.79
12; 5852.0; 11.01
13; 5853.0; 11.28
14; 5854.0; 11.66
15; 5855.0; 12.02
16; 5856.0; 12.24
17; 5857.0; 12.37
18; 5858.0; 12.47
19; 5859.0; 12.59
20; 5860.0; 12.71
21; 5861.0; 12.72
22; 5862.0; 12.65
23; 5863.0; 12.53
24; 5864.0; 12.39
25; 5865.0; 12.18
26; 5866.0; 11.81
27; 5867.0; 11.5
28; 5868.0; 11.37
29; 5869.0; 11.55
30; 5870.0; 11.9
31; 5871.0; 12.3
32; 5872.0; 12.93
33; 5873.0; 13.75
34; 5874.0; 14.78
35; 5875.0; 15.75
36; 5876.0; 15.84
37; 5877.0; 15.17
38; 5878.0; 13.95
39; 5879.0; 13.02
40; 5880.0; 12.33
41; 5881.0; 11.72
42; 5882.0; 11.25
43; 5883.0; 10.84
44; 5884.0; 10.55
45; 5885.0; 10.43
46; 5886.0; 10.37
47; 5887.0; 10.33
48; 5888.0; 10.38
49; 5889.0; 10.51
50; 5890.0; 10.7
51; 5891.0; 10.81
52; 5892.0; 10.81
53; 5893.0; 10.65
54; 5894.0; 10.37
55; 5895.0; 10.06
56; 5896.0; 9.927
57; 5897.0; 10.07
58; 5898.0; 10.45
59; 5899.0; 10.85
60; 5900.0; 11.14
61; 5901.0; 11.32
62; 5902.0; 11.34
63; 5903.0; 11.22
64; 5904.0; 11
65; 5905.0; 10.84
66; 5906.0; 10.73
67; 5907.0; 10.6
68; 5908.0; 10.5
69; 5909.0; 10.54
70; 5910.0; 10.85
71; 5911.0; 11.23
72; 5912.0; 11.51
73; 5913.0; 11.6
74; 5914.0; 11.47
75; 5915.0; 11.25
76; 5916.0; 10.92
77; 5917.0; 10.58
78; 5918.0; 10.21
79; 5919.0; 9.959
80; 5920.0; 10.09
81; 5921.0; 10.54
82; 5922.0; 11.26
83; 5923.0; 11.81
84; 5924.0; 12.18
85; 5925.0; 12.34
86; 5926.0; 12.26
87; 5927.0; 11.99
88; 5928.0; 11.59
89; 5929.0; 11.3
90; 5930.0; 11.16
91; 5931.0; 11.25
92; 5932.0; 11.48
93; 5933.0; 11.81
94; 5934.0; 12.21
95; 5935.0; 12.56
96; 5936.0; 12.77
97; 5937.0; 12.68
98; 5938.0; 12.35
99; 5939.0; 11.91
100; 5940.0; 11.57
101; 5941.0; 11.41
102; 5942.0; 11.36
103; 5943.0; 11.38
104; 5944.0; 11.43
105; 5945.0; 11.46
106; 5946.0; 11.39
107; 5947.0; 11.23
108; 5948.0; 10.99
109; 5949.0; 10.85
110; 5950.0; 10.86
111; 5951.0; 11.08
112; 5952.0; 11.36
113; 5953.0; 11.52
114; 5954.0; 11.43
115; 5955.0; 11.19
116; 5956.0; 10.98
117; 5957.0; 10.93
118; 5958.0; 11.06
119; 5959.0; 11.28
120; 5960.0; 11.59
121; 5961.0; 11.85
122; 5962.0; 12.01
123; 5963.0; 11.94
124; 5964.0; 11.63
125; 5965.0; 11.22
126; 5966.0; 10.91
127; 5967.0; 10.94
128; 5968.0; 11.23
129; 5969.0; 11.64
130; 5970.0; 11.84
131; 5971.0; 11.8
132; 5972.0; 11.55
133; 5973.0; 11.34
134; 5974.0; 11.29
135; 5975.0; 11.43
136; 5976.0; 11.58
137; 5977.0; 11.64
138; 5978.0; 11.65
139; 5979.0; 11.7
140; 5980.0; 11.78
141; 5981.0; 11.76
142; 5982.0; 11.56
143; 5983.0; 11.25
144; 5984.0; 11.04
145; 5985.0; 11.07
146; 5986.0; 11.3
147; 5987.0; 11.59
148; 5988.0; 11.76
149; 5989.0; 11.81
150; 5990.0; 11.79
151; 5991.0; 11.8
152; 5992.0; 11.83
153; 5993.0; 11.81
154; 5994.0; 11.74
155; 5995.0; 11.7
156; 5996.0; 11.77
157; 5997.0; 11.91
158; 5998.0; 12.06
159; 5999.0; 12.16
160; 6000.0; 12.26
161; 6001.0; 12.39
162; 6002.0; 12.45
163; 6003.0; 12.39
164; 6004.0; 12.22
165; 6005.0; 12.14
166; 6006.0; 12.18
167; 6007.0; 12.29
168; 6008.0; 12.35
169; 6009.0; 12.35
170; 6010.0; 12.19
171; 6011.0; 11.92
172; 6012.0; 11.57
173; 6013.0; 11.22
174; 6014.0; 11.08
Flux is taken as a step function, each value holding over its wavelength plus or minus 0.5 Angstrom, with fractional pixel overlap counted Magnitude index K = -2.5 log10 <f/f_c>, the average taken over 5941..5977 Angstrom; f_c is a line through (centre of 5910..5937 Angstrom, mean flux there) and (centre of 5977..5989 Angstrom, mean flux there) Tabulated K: 0.01 mag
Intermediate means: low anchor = 11.4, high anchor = 11.5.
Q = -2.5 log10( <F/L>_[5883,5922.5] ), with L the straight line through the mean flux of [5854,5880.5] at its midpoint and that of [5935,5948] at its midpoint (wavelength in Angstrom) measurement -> 0.15 mag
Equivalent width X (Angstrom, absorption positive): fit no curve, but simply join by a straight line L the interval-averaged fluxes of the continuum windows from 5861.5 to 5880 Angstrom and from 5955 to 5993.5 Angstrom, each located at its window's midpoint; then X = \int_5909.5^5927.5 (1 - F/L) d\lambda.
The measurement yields 1.6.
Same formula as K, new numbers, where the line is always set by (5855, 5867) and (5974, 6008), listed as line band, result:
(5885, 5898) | 0.17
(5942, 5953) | 0.07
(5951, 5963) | 0.05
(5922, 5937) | 0.01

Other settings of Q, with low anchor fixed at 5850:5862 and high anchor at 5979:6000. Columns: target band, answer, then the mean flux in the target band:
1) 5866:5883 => -0.09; 13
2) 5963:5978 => 0.03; 11.5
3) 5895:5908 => 0.11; 10.8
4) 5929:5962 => 0.02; 11.5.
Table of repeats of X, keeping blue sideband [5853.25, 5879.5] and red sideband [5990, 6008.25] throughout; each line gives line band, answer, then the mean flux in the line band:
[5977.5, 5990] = 0.64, 11.5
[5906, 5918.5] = 1.63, 10.9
